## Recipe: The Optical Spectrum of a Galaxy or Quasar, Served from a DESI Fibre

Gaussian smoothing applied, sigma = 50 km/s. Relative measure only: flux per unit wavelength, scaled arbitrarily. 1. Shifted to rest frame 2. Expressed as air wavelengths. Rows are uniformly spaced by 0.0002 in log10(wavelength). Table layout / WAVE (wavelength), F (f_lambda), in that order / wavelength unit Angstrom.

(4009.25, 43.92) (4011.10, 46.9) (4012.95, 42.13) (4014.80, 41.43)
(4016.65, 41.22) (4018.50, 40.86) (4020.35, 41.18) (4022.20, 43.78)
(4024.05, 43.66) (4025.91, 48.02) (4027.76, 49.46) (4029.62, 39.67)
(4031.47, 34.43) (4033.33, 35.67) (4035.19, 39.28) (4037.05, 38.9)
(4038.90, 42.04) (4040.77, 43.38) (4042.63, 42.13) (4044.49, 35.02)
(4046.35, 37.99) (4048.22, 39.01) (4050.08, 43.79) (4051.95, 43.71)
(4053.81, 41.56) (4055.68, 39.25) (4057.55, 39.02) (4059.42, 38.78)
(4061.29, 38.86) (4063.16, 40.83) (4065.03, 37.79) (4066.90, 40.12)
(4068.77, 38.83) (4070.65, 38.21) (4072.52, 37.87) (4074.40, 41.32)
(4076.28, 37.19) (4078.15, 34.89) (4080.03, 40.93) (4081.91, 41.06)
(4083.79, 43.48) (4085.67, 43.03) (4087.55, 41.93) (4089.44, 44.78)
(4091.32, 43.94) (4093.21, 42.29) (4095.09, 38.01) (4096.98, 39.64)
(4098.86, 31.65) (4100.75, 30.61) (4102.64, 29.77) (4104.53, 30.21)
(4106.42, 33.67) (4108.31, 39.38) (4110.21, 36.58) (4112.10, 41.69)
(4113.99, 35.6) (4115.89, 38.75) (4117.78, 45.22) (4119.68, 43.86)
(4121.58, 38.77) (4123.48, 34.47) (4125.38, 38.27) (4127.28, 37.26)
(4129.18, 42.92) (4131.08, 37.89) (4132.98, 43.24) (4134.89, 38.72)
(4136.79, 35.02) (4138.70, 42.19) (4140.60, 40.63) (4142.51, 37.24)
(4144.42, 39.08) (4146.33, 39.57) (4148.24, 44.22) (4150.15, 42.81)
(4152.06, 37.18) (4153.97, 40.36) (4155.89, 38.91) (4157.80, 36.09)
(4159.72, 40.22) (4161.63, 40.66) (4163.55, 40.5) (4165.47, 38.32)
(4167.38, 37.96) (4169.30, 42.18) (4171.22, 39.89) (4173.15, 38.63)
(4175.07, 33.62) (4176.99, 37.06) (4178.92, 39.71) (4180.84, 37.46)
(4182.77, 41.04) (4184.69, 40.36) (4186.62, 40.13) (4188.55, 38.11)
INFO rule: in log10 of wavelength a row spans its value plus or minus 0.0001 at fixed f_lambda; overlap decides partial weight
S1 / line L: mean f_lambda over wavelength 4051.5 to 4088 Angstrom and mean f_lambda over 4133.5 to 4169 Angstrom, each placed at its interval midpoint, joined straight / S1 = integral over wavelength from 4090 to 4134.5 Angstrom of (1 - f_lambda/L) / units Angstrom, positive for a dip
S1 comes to 1.83 Angstrom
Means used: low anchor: 39.9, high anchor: 39.5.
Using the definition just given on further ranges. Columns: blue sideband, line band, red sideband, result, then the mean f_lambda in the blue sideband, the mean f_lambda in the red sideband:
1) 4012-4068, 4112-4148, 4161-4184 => 0.0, 40.8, 38.9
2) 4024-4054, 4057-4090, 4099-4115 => -2.0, 41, 34.5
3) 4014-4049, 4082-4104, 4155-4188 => 0.6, 40.9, 39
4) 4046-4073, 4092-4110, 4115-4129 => 2.0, 39.8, 39.7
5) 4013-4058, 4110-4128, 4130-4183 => 0.3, 41.1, 39.3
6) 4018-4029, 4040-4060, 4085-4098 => 1.4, 44.5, 41.9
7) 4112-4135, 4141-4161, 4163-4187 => -0.2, 39.7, 38.9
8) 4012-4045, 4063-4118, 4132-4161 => 2.7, 41.3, 39.7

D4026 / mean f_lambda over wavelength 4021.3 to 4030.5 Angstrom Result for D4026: 44.9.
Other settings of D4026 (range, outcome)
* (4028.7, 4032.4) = 37.1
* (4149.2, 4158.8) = 39.1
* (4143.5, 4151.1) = 41.4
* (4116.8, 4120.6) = 44.5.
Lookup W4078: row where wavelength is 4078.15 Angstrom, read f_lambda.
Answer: 34.89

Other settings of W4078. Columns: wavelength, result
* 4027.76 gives 49.46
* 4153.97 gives 40.36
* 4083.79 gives 43.48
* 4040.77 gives 43.38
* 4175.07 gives 33.62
